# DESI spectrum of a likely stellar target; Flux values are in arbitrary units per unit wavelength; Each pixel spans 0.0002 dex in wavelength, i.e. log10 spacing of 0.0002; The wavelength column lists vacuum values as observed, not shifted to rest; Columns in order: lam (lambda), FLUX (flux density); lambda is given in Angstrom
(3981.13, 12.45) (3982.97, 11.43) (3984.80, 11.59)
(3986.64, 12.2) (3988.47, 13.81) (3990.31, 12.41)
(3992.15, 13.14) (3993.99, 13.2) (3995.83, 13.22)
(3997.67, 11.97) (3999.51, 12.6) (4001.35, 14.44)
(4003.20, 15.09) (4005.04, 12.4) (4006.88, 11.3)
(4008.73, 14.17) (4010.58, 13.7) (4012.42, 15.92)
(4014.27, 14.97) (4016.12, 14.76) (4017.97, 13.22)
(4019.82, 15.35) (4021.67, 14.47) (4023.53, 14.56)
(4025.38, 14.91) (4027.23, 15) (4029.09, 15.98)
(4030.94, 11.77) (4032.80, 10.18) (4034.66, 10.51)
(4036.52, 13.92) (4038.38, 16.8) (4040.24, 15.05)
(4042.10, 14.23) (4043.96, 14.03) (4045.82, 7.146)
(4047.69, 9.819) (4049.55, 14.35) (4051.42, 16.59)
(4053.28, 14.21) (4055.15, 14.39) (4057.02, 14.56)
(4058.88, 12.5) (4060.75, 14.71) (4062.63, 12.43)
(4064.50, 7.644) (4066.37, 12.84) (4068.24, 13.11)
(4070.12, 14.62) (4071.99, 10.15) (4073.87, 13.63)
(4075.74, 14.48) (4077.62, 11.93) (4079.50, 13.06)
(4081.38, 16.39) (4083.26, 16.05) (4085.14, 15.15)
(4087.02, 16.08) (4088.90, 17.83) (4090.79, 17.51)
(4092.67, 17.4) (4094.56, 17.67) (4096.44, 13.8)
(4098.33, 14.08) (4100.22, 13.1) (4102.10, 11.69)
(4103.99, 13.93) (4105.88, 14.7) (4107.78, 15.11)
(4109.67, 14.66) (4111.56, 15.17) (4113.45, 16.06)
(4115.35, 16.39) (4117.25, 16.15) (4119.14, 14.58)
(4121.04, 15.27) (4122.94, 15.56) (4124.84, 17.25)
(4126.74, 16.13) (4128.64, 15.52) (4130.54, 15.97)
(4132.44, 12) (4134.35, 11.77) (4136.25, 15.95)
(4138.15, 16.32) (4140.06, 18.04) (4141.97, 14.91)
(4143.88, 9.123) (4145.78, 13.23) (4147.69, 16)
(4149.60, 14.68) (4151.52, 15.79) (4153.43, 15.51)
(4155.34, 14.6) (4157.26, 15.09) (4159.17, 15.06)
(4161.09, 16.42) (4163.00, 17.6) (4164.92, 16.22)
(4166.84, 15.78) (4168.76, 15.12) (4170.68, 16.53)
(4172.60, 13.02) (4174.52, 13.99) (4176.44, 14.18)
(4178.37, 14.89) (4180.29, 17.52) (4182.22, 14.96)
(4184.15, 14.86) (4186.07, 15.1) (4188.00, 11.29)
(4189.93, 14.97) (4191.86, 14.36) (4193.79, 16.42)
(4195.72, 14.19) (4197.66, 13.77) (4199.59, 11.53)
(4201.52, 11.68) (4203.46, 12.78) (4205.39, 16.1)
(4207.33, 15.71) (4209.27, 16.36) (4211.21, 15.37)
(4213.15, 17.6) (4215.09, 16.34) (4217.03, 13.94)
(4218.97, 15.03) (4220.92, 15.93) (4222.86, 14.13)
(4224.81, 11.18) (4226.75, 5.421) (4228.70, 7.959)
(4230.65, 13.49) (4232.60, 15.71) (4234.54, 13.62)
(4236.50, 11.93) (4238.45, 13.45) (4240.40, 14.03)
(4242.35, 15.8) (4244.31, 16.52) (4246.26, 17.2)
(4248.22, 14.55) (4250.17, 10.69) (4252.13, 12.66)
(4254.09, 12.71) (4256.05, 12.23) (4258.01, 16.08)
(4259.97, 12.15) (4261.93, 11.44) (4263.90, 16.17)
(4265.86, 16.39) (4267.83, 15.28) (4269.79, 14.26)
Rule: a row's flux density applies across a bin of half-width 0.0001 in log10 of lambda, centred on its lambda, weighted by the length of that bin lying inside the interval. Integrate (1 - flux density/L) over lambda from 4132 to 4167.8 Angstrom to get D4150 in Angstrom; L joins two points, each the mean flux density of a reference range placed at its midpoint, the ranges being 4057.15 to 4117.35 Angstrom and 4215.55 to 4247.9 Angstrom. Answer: -2.6 Angstrom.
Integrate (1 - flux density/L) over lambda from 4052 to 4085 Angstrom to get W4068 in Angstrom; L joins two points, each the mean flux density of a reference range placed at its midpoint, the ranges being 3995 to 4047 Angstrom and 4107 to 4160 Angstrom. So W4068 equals 1.9 Angstrom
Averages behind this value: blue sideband 13.6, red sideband 15.1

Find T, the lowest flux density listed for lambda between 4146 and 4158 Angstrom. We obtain 14.6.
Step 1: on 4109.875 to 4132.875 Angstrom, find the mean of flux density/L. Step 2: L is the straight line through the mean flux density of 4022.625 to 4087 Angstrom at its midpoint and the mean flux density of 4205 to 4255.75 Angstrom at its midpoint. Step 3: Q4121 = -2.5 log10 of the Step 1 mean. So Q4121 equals -0.14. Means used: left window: 13.5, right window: 13.9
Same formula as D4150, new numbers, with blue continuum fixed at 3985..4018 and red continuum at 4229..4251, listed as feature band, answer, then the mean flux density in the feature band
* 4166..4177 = -0.7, 14.8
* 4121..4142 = -2.5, 15.4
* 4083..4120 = -4.4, 15.3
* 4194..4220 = -1.3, 14.7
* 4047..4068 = 0.7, 13.1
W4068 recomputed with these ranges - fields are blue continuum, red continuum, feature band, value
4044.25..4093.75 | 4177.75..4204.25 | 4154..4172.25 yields -2.1 Angstrom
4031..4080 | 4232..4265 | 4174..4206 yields -1.5 Angstrom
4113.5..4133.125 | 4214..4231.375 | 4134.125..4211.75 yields -4.2 Angstrom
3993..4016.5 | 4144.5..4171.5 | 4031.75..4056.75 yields 1.6 Angstrom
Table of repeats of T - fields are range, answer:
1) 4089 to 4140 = 11.69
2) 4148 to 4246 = 5.421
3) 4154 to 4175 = 13.02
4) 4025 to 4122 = 7.146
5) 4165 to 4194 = 11.29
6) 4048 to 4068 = 7.644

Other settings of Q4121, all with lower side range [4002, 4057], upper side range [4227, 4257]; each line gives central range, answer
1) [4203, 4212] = -0.153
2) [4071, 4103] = -0.082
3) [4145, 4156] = -0.114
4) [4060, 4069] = 0.137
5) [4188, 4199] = -0.071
